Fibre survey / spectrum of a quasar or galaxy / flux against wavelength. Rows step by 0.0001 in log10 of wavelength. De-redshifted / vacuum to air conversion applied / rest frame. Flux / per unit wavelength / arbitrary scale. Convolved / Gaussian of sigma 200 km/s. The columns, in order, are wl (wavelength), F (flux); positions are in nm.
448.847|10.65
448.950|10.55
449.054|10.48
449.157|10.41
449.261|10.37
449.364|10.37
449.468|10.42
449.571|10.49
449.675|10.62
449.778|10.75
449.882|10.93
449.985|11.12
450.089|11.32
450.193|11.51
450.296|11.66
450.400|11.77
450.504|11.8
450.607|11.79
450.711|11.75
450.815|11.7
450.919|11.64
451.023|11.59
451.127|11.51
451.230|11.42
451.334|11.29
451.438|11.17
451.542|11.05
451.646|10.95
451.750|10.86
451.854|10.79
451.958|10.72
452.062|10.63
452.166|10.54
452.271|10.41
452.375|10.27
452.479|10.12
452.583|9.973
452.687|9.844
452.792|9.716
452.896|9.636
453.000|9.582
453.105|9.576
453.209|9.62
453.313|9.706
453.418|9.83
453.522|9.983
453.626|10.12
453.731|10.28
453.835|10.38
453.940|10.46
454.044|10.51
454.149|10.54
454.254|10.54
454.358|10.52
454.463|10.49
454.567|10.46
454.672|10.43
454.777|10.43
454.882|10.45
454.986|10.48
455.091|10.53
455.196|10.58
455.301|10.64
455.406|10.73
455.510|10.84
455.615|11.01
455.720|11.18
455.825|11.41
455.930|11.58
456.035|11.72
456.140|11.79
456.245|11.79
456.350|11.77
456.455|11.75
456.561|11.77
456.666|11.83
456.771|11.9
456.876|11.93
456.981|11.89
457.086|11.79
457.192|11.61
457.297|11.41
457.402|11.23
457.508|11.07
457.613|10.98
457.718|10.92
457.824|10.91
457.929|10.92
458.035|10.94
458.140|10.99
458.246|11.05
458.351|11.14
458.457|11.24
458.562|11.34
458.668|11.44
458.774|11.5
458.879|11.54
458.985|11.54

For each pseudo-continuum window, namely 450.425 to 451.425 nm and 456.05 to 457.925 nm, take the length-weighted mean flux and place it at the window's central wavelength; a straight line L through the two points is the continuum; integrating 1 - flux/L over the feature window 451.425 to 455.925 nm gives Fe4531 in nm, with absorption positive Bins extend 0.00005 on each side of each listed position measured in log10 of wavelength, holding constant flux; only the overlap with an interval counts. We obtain 0.45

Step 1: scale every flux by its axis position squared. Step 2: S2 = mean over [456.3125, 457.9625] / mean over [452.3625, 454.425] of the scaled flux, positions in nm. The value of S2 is 1.2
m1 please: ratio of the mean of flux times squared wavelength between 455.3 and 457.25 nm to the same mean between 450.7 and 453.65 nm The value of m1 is 1.12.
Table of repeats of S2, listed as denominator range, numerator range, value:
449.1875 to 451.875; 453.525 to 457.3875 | 1.01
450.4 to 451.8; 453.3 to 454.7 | 0.91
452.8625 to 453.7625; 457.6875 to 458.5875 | 1.15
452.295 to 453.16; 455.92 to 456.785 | 1.21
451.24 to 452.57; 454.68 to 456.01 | 1.02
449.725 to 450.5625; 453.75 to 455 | 0.94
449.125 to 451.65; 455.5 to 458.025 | 1.05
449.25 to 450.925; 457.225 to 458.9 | 1.03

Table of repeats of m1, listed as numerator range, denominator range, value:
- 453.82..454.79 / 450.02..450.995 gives 0.92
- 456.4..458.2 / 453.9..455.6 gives 1.09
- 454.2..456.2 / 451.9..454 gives 1.09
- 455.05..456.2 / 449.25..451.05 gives 1.01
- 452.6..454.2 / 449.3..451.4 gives 0.90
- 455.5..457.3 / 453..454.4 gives 1.16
